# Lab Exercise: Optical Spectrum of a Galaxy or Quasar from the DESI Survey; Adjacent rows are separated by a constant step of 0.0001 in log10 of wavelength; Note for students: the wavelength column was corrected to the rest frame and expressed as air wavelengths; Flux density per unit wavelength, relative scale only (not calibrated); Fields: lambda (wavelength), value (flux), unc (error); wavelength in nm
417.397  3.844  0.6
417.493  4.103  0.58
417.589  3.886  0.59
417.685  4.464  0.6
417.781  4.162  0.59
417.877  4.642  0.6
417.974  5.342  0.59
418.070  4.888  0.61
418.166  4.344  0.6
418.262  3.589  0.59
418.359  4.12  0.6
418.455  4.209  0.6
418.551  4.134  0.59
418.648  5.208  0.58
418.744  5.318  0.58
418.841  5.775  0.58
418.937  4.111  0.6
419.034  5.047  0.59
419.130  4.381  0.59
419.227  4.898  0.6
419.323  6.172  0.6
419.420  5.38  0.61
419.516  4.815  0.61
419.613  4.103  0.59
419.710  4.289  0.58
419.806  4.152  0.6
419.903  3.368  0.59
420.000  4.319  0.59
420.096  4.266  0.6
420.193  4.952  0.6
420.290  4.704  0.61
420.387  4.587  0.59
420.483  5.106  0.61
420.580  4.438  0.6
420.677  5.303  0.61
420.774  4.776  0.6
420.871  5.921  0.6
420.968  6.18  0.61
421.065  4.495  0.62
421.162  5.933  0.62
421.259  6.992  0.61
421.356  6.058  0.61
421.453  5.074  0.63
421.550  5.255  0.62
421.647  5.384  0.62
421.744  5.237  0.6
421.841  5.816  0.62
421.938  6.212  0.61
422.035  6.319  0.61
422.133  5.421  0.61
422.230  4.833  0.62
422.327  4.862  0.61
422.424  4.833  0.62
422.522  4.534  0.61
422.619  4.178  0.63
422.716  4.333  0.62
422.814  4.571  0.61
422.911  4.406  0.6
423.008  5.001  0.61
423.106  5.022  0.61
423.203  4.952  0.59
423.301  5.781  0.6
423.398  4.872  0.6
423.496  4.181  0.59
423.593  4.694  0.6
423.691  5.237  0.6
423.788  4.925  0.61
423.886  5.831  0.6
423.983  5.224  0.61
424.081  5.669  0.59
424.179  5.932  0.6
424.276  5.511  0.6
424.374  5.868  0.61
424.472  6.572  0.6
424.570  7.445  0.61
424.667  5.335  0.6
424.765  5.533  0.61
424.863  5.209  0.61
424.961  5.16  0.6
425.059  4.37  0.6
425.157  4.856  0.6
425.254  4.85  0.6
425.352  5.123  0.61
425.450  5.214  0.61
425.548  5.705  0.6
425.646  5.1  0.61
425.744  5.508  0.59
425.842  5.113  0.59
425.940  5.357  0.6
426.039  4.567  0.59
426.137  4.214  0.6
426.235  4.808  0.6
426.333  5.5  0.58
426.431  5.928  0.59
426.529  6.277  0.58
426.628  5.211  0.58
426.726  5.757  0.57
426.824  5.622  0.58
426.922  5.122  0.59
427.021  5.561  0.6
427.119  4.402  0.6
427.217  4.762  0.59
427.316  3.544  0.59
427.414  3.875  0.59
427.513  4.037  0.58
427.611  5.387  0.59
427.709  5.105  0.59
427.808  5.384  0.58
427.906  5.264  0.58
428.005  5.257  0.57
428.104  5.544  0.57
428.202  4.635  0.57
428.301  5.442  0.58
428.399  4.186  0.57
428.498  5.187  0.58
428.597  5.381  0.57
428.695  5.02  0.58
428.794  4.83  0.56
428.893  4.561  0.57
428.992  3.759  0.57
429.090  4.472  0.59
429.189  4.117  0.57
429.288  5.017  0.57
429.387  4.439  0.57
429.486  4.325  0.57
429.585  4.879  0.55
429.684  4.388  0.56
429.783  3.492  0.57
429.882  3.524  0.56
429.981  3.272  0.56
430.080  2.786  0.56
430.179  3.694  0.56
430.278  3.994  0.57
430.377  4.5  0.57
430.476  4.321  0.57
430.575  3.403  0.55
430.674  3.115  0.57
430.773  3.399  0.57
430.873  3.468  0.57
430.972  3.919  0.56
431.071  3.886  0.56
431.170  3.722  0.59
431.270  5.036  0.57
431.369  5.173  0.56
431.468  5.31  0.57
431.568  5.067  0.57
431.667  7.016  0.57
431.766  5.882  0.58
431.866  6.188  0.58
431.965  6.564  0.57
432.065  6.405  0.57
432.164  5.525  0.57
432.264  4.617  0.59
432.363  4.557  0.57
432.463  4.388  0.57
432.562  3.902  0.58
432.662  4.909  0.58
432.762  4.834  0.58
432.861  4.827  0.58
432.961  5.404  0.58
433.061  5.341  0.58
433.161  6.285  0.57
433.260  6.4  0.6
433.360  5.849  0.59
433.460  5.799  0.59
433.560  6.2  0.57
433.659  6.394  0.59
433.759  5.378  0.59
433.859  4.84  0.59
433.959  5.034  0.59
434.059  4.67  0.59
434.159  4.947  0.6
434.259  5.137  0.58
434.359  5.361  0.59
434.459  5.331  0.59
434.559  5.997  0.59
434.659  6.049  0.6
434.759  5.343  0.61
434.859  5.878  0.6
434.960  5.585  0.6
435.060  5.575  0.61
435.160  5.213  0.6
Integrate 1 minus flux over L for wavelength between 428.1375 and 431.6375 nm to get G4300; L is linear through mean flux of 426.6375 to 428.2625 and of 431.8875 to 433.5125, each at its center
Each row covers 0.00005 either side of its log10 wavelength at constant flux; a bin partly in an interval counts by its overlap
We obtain 0.58 nm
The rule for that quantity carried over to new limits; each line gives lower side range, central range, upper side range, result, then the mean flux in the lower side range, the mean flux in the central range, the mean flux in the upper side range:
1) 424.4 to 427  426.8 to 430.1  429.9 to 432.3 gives 0.240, 5.37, 4.61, 4.58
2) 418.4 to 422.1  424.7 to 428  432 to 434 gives 0.082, 5.07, 5.08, 5.35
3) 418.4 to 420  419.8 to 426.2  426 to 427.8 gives -0.431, 4.69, 5.17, 4.99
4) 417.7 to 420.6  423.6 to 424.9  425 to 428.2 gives -0.200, 4.63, 5.69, 5.07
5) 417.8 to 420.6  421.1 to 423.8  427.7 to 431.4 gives -0.370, 4.64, 5.18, 4.35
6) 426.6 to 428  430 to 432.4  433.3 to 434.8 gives 0.291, 4.94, 4.63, 5.5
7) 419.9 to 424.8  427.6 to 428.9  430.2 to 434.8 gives 0.013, 5.24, 5.09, 5.07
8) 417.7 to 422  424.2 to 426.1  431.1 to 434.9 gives -0.097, 4.94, 5.39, 5.4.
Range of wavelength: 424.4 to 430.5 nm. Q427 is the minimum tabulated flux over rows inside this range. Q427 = 2.786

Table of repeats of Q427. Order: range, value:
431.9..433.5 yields 3.902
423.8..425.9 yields 4.37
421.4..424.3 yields 4.178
